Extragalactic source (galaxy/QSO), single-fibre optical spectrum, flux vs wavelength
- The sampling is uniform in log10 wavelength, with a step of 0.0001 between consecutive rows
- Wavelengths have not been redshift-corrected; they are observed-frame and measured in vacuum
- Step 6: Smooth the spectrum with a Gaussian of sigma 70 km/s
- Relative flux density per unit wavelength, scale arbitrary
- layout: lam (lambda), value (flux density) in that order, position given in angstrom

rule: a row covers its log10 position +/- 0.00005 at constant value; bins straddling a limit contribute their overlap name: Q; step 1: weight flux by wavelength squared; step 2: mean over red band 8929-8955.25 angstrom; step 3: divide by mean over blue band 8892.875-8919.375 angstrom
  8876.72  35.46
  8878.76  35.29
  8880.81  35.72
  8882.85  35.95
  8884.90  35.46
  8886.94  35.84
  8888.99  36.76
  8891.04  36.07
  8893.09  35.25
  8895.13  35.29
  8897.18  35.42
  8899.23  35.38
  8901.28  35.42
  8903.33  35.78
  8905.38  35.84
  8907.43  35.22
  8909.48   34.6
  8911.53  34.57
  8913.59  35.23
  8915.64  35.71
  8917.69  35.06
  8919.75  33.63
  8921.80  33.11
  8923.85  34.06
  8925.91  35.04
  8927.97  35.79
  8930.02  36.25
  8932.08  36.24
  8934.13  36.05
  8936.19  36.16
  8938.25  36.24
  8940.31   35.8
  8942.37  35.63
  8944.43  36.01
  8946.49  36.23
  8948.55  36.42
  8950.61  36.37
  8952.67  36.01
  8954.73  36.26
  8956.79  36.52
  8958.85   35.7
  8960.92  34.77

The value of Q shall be 1.0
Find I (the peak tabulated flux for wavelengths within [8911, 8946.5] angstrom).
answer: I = 36.25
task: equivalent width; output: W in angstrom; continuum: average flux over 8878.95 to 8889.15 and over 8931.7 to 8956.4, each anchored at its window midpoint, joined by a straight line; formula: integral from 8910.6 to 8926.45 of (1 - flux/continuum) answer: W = 0.6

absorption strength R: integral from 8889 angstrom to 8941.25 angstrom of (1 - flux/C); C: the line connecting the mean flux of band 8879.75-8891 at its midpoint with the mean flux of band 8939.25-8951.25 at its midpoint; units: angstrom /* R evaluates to 0.9 angstrom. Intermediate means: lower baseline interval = 35.9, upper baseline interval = 36.1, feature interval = 35.4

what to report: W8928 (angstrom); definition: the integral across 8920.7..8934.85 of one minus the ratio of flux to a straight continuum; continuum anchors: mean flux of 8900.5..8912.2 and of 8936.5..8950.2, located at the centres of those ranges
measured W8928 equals 0.2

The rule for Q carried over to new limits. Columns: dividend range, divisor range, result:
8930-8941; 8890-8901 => 1.03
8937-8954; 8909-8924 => 1.05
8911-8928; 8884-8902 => 0.98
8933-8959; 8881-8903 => 1.02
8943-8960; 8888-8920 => 1.03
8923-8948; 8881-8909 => 1.01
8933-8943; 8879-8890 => 1.01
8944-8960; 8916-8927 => 1.06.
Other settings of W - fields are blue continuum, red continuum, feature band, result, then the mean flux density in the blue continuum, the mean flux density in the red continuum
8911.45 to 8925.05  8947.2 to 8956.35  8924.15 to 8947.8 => -0.3 angstrom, 34.5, 36.3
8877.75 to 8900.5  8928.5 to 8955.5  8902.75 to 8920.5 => 0.4 angstrom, 35.7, 36.1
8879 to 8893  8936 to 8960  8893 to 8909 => 0.2 angstrom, 35.9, 36.1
